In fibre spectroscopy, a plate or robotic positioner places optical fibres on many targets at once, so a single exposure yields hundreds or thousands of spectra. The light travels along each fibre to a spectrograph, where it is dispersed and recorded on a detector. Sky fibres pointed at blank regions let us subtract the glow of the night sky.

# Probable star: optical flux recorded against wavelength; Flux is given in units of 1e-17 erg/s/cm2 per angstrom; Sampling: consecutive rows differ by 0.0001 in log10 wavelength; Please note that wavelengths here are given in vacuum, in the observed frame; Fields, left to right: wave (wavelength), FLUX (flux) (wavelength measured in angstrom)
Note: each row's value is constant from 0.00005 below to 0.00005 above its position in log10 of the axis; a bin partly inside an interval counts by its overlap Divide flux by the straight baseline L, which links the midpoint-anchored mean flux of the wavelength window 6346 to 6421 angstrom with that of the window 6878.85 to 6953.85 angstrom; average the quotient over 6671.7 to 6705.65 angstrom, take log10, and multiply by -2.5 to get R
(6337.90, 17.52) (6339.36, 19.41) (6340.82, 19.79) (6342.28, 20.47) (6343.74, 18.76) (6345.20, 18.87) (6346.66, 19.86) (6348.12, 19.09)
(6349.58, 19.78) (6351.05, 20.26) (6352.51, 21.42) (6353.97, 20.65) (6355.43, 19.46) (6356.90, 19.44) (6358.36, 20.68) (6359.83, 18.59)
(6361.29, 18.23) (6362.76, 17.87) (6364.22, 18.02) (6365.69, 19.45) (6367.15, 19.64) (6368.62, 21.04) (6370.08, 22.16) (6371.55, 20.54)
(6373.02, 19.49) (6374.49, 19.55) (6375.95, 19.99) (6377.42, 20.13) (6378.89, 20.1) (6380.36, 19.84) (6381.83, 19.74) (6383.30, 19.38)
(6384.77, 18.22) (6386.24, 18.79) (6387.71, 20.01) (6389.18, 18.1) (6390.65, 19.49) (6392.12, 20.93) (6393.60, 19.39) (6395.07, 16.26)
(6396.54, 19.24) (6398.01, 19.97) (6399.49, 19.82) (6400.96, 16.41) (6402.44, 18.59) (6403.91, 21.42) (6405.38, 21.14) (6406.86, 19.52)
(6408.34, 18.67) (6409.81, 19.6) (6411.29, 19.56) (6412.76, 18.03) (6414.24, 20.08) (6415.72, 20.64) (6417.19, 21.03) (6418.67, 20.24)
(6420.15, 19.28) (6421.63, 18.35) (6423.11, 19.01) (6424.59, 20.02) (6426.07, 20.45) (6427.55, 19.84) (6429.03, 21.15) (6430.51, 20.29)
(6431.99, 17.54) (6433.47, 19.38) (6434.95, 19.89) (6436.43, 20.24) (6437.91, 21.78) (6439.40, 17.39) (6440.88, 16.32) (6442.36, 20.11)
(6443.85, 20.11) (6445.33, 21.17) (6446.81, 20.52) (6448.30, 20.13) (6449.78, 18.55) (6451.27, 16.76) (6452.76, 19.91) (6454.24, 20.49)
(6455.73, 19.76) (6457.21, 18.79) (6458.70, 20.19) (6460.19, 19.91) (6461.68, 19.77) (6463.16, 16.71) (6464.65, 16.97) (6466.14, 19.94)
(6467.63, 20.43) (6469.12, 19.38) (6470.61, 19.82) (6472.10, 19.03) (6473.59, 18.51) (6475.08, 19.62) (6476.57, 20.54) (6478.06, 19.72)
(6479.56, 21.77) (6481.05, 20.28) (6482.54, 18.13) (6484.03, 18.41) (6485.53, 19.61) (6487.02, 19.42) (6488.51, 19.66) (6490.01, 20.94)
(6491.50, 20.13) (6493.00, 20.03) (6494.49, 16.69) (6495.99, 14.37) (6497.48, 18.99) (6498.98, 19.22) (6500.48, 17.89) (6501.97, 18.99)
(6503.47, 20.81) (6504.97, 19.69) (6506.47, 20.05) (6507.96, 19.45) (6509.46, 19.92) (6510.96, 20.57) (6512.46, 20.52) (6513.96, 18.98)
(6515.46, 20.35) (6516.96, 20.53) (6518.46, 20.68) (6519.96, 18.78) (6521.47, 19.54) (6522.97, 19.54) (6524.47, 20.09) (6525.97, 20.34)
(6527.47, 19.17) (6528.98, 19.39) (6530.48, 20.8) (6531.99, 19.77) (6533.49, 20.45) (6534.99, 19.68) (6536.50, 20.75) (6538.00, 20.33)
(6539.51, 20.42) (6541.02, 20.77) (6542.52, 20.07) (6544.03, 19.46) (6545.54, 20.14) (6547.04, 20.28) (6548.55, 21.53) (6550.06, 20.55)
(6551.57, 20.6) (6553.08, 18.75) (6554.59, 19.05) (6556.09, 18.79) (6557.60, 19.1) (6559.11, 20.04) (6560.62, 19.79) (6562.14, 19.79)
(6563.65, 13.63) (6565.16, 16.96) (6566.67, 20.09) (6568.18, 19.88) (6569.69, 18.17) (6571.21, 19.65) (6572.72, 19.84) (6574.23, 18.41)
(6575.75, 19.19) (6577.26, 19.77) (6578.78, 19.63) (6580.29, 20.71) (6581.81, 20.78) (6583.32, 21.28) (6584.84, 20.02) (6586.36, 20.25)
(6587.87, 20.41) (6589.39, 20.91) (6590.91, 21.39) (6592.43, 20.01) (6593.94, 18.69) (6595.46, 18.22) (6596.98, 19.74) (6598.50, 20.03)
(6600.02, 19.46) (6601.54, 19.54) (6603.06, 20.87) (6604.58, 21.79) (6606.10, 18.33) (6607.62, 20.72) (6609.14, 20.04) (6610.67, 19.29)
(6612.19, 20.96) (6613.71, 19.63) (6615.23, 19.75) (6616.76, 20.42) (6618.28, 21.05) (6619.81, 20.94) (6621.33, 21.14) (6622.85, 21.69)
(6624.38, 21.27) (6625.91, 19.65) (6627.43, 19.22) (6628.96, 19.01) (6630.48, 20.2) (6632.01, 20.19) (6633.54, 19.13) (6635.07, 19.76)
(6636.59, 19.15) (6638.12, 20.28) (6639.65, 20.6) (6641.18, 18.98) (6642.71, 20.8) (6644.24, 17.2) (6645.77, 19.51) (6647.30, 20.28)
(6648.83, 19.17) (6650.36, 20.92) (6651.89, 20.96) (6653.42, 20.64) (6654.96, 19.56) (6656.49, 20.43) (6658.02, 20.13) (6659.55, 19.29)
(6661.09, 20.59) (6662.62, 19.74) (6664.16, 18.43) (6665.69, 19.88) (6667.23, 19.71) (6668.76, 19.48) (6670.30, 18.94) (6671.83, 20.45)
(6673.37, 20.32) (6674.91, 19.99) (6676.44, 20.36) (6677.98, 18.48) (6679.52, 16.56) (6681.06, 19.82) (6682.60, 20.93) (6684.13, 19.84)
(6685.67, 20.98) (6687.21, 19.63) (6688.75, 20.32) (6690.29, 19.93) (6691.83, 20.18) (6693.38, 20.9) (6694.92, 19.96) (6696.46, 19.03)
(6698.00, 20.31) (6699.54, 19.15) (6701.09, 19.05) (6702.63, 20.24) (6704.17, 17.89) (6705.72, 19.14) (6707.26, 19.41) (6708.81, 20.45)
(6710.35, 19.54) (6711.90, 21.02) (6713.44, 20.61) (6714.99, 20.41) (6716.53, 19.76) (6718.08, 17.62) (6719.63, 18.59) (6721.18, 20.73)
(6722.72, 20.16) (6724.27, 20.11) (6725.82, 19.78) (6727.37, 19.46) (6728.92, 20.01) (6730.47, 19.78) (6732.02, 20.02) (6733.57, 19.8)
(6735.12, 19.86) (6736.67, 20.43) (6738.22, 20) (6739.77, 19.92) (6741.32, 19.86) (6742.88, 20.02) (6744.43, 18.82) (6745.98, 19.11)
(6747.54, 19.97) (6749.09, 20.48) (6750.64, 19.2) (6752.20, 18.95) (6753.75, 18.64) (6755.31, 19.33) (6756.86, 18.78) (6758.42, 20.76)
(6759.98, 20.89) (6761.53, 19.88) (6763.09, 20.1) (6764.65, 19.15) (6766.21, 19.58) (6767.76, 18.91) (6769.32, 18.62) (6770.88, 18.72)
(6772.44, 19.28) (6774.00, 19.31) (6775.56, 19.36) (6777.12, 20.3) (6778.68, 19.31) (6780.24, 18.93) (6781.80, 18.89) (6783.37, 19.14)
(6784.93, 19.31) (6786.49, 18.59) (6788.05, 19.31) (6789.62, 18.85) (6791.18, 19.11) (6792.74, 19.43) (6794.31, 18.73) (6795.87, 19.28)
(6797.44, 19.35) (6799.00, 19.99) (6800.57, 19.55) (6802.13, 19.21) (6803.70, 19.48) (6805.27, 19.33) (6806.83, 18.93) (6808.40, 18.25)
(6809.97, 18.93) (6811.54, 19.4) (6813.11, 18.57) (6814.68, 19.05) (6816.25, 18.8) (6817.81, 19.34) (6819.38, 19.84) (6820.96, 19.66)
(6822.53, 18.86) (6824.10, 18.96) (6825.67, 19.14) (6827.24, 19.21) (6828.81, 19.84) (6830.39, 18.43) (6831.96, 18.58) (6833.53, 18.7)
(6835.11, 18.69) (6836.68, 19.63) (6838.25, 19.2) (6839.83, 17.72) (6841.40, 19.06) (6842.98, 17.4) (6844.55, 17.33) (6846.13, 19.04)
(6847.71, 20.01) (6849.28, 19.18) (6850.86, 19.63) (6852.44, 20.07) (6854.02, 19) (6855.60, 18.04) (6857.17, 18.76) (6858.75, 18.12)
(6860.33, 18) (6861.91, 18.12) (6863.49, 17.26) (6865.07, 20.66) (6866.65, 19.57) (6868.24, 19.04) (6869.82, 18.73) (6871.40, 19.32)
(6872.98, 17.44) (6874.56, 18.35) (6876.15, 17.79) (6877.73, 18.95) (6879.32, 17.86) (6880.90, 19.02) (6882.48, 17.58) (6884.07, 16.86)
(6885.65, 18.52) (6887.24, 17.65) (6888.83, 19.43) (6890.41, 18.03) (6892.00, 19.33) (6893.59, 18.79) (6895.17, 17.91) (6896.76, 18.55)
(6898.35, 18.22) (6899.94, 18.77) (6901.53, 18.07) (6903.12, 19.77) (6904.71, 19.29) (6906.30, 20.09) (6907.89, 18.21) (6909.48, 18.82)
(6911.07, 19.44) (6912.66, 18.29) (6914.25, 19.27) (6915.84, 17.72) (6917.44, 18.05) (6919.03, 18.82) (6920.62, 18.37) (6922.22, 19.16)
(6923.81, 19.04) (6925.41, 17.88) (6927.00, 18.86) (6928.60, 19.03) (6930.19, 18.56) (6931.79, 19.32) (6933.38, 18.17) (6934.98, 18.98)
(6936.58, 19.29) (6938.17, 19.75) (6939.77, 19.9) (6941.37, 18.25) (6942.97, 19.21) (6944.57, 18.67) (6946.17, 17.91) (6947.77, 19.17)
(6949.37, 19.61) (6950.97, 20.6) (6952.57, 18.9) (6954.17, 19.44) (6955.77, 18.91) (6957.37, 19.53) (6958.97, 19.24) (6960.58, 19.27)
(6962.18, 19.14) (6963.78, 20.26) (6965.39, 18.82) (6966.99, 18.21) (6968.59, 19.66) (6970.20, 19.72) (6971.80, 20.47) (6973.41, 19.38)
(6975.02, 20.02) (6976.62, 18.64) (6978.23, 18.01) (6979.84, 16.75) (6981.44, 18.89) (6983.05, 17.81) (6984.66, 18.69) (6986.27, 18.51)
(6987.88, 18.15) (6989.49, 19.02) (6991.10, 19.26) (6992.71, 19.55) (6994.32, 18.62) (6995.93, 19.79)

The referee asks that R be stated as -0.03 mag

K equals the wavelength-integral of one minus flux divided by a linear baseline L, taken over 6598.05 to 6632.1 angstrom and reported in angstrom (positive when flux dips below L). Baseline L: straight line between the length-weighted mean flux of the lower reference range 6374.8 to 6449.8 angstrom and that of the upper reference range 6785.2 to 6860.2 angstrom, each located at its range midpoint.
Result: -1.7 angstrom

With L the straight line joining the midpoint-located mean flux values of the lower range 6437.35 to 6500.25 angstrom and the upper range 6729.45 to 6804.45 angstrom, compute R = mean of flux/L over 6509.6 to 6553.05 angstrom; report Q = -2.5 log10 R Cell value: -0.04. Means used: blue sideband 19.3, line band 20.1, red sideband 19.5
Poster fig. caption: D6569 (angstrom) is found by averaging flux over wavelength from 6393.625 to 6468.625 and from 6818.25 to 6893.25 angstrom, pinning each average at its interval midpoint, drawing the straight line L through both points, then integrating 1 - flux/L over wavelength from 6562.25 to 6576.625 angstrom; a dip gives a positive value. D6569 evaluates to 0.5 angstrom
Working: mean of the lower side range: 19.4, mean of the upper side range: 18.7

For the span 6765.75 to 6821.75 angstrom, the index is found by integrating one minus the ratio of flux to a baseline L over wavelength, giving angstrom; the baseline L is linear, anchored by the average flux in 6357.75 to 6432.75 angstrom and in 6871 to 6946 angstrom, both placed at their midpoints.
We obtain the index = -1.02 angstrom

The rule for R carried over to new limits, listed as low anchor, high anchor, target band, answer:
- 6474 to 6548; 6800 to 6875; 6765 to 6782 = -0.01 mag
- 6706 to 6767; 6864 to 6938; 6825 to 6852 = 0.01 mag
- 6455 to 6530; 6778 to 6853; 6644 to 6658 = -0.04 mag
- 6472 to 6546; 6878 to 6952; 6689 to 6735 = -0.03 mag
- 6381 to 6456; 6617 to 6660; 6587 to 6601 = 0.00 mag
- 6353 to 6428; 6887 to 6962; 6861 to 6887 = 0.03 mag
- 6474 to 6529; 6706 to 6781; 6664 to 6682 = 0.01 mag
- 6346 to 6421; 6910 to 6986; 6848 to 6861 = 0.01 mag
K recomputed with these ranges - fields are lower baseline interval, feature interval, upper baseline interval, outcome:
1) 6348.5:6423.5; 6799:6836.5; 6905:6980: 0.1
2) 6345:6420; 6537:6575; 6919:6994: -0.1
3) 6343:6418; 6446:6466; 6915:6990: 0.3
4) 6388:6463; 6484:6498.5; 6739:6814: 0.5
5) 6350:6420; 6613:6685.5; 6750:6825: -2.0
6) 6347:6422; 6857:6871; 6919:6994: 0.3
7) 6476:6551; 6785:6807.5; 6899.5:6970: 0.0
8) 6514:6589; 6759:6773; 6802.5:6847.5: -0.3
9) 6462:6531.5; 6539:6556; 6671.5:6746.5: -0.5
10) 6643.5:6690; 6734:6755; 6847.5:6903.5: -0.3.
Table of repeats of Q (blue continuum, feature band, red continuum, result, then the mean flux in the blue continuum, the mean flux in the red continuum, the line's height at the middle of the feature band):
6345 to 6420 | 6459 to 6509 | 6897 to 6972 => 0.01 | 19.6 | 19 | 19.5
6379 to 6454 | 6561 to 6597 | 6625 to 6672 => 0.01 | 19.5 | 19.7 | 19.7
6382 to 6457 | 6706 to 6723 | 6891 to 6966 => -0.04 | 19.5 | 18.9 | 19.2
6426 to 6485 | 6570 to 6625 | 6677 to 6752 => -0.03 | 19.5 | 19.7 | 19.6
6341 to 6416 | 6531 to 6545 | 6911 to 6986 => -0.05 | 19.5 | 19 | 19.4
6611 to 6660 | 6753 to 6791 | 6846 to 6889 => -0.01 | 20.1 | 18.6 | 19.2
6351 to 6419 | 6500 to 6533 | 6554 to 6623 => -0.01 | 19.6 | 19.8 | 19.7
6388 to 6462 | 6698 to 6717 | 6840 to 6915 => -0.04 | 19.5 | 18.6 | 19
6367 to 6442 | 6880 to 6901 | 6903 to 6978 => 0.04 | 19.6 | 19.1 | 19.1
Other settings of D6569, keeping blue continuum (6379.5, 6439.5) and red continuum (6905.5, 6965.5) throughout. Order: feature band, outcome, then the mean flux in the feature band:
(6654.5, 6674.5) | -0.5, 19.8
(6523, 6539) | -0.6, 20.1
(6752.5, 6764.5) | -0.3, 19.7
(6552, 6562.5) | 0.0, 19.3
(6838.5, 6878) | 0.8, 18.7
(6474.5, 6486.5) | -0.2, 19.8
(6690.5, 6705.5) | -0.3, 19.6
